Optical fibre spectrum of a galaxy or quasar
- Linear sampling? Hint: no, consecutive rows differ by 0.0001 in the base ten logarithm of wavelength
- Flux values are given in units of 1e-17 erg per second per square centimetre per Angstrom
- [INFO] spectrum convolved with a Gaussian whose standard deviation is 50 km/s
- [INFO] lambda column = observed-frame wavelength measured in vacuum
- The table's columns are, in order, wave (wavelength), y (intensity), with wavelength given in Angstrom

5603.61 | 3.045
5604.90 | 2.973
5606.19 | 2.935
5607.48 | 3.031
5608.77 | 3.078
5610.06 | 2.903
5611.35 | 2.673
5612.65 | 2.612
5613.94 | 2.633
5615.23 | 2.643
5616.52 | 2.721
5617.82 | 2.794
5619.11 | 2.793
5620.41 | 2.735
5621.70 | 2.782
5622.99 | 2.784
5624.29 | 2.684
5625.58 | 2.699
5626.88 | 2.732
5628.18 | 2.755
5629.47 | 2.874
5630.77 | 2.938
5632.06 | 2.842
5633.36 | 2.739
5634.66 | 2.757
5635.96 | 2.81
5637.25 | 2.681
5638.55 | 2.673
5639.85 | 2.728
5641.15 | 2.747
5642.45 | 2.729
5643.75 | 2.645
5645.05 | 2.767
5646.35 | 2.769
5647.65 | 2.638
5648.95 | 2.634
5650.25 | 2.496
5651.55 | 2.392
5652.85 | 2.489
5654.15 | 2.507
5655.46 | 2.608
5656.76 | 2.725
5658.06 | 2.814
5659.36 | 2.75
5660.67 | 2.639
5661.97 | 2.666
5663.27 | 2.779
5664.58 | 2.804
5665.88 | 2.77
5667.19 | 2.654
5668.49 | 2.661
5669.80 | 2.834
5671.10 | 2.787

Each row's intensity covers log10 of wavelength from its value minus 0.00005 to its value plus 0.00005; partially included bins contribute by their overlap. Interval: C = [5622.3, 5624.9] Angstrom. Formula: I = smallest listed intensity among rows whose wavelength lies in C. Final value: 2.684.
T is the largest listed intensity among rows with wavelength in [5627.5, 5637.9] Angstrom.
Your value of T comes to 2.938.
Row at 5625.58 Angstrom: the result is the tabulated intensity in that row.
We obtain 2.699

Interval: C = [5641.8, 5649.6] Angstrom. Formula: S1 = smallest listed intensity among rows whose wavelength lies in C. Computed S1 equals 2.634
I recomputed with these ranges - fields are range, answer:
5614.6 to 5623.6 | 2.643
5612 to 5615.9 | 2.612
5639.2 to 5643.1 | 2.728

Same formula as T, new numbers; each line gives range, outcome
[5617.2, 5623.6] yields 2.794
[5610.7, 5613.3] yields 2.673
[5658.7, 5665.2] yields 2.804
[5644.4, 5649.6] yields 2.769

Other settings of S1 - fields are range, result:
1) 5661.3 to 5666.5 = 2.666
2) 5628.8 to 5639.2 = 2.673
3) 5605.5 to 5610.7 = 2.903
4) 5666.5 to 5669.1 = 2.654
